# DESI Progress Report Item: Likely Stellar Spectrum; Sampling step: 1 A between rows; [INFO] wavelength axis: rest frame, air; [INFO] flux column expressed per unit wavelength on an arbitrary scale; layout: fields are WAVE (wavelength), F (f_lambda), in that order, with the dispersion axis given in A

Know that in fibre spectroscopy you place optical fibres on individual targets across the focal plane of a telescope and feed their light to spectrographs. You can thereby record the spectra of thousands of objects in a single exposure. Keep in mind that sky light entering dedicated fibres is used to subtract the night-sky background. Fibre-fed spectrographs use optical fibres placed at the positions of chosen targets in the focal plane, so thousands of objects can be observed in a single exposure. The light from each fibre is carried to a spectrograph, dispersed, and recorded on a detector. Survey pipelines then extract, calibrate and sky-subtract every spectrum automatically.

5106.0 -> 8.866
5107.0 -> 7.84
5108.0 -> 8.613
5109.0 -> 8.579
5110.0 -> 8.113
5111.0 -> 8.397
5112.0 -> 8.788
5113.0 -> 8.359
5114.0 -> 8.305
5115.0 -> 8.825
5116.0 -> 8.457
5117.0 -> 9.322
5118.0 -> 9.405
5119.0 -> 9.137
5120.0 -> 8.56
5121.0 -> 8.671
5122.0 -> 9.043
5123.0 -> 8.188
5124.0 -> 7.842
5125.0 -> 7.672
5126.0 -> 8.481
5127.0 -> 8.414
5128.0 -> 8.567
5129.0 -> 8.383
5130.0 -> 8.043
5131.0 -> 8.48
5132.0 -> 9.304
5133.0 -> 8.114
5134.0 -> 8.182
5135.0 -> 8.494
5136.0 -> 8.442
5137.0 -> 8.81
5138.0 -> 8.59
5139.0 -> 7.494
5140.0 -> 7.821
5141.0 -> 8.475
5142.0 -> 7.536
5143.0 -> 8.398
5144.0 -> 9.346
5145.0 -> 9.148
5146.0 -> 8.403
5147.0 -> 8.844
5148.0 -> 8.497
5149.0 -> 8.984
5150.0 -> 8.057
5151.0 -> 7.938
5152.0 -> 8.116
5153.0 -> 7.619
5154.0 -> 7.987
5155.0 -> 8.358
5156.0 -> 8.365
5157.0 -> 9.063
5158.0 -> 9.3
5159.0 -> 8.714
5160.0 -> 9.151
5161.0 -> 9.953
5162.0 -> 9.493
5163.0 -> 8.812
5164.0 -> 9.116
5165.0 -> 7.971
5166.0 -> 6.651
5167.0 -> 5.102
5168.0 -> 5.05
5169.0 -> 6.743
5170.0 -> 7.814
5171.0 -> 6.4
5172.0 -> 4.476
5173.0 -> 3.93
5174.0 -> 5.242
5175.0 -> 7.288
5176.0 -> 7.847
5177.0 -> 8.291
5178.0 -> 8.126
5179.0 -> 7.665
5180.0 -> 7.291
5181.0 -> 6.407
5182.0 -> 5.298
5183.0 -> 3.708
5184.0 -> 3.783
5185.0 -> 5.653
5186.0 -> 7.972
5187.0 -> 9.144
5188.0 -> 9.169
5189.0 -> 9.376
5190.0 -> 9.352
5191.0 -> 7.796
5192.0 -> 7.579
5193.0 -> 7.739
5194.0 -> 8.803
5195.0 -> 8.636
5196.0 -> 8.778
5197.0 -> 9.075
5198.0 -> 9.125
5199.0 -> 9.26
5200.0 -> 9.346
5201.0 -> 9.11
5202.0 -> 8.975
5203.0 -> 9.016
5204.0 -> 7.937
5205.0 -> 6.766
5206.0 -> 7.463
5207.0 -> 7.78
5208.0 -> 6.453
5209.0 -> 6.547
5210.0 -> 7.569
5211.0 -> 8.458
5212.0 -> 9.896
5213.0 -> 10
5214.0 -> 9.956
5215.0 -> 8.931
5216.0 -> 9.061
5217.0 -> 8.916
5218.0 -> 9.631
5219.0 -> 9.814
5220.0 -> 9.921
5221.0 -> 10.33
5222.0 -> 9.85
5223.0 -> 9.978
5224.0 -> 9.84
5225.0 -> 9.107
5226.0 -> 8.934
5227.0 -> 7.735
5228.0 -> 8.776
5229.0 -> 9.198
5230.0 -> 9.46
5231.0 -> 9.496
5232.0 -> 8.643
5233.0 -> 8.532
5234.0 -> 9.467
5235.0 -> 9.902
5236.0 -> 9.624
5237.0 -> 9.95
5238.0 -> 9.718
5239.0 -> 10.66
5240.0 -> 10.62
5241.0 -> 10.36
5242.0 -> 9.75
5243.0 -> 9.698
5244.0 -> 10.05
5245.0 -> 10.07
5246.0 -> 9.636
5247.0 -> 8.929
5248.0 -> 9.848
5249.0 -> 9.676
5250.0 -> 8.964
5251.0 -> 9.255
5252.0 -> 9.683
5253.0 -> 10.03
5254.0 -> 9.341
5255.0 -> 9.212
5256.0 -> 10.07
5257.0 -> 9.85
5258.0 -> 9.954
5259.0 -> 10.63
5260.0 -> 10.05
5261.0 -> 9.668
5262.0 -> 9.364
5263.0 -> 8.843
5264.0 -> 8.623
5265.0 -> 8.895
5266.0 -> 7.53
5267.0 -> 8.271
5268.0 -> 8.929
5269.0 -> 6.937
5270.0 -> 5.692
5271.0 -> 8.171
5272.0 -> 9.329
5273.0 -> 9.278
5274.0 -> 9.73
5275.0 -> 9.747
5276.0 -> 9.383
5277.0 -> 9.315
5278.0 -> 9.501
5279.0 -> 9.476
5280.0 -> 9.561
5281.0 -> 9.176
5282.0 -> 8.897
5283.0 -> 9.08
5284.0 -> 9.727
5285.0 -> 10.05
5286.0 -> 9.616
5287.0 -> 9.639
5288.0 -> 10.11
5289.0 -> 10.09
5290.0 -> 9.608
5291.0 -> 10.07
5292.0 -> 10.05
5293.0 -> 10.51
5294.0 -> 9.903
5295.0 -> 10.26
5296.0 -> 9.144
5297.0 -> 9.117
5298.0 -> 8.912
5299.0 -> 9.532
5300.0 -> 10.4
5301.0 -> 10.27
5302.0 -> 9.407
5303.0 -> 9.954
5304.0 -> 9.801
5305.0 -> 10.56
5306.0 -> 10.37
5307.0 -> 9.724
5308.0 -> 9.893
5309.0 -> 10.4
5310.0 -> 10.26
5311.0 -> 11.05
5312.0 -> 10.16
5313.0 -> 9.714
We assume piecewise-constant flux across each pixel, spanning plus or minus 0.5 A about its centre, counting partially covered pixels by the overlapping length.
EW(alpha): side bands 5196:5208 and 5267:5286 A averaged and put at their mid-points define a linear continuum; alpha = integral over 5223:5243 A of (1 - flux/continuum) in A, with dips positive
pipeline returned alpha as -1.8 A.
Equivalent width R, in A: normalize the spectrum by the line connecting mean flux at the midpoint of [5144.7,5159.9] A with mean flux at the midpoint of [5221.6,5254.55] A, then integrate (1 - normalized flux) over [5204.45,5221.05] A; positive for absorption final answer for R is 1.1 A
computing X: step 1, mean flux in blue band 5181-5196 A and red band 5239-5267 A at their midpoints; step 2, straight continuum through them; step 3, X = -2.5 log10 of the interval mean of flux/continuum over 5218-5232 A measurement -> -0.091 mag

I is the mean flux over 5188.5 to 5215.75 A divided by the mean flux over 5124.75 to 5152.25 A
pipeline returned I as 1.01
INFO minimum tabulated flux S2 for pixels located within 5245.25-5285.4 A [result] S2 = 5.692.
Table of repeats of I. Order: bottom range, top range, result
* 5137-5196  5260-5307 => 1.21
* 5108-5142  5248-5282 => 1.08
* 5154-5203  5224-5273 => 1.20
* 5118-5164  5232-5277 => 1.10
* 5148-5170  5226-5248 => 1.17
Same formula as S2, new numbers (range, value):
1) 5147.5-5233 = 3.708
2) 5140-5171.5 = 5.05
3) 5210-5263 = 7.569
